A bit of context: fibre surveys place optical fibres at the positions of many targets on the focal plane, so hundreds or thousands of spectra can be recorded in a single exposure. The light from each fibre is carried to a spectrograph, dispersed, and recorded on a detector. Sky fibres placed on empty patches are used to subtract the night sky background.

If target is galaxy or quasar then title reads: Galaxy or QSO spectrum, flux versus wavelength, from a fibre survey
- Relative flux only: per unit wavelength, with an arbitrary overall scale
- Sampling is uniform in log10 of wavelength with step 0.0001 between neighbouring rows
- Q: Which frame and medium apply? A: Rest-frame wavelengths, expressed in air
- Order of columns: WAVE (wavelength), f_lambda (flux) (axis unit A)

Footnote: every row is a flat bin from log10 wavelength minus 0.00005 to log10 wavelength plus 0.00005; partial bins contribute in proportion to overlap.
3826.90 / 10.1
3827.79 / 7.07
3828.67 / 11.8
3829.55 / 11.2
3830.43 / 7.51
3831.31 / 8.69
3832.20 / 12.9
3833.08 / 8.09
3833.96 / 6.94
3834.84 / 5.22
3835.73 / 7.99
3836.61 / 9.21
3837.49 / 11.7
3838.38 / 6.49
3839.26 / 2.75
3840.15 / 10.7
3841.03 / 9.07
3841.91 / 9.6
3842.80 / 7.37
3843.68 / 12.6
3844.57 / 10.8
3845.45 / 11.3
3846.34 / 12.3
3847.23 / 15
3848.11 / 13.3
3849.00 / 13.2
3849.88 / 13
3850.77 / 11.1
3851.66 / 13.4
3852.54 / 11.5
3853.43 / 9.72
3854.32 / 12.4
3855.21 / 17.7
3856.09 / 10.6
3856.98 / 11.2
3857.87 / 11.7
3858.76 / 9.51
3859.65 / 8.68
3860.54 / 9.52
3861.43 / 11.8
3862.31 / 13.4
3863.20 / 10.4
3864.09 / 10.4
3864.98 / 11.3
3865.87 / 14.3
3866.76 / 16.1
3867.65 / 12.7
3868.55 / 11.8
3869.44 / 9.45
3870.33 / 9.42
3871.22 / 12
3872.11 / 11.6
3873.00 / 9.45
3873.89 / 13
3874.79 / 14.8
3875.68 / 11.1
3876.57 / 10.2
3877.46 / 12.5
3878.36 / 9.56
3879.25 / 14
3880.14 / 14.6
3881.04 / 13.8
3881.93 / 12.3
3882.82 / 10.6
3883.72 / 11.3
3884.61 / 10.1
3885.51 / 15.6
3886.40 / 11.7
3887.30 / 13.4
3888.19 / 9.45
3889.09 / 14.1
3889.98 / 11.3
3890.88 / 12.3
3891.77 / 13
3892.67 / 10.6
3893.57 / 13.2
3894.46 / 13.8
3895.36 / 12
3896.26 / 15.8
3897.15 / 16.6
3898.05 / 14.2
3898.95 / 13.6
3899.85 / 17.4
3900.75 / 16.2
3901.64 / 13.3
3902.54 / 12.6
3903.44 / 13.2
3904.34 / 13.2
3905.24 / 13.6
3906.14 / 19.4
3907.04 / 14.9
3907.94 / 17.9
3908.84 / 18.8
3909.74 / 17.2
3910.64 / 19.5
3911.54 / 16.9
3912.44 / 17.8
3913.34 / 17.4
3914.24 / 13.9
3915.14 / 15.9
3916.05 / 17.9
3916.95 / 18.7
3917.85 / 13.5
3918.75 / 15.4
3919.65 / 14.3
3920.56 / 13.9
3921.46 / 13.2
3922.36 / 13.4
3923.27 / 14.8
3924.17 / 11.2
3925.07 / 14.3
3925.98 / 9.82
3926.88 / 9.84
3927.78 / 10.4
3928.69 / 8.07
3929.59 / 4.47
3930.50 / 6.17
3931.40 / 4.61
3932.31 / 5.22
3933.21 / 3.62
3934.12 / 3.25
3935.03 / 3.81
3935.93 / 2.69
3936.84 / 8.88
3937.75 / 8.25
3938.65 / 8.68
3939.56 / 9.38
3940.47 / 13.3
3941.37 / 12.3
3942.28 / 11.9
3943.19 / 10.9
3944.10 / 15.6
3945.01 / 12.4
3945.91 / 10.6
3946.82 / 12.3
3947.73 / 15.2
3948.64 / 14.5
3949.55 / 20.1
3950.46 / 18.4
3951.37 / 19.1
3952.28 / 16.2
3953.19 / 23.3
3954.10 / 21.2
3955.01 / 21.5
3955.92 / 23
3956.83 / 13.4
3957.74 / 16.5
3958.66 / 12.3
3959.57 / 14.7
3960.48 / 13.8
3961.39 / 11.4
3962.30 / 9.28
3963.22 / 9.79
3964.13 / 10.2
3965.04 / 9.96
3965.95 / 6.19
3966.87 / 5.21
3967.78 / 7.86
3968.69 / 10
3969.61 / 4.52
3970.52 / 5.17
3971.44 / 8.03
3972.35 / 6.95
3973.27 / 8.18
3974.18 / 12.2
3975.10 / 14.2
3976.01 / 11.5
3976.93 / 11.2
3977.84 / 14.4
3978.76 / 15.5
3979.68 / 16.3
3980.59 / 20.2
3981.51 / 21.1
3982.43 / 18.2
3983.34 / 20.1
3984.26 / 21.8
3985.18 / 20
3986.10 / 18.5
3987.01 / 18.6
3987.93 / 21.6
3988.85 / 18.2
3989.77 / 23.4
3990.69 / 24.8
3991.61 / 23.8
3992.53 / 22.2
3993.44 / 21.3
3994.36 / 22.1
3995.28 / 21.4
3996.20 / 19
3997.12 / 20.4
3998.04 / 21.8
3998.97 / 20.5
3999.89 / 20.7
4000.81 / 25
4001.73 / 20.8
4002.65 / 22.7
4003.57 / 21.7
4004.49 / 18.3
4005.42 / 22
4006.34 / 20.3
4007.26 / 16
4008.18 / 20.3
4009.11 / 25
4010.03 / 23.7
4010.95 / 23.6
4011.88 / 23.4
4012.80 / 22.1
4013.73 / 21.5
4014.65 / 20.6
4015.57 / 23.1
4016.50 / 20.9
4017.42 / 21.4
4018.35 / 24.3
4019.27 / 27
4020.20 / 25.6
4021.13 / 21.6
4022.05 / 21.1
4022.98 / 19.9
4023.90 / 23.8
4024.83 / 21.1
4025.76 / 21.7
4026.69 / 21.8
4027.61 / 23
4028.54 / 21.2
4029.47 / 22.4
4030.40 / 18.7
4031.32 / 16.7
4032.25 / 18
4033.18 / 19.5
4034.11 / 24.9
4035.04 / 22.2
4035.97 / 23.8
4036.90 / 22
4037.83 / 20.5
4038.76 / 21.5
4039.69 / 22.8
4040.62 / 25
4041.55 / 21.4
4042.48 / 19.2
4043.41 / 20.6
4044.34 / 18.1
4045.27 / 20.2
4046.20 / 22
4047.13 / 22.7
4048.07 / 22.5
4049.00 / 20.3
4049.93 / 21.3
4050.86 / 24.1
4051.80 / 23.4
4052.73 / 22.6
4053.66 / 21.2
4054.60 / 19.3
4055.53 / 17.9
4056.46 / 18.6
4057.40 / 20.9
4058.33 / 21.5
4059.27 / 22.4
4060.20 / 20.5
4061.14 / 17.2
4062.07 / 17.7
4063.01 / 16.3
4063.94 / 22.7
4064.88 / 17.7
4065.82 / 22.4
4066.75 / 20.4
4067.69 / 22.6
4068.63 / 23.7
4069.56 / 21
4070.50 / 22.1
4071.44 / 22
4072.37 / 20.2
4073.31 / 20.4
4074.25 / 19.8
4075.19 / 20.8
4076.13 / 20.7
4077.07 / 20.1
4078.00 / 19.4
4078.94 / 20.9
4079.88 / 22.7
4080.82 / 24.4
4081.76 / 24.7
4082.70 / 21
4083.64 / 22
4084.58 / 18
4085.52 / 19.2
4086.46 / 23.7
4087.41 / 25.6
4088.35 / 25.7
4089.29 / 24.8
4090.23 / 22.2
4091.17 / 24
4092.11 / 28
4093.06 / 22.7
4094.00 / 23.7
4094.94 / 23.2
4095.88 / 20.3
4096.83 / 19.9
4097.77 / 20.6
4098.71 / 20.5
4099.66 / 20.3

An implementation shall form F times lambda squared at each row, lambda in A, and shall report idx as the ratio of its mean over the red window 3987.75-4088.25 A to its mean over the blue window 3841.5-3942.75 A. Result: 1.89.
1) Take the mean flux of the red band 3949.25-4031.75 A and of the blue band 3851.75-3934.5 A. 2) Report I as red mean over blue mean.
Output 1.45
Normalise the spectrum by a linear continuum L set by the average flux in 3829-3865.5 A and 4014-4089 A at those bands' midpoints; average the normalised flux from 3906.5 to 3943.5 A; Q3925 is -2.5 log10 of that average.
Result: 0.22 mag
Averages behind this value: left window 10.5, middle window 11.9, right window 21.4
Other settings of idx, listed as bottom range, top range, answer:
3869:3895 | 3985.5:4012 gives 1.89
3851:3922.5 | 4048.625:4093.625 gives 1.76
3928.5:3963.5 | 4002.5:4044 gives 1.86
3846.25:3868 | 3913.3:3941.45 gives 0.90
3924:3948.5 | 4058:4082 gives 2.43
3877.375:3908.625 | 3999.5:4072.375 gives 1.70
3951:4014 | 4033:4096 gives 1.30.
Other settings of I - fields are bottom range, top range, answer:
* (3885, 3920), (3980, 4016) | 1.43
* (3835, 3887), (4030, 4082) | 1.84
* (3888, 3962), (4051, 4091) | 1.58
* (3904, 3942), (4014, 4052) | 1.79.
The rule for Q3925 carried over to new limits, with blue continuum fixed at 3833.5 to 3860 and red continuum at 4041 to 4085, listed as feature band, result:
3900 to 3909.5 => -0.16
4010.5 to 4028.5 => -0.19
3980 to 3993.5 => -0.21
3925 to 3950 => 0.48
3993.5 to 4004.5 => -0.19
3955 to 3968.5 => 0.31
